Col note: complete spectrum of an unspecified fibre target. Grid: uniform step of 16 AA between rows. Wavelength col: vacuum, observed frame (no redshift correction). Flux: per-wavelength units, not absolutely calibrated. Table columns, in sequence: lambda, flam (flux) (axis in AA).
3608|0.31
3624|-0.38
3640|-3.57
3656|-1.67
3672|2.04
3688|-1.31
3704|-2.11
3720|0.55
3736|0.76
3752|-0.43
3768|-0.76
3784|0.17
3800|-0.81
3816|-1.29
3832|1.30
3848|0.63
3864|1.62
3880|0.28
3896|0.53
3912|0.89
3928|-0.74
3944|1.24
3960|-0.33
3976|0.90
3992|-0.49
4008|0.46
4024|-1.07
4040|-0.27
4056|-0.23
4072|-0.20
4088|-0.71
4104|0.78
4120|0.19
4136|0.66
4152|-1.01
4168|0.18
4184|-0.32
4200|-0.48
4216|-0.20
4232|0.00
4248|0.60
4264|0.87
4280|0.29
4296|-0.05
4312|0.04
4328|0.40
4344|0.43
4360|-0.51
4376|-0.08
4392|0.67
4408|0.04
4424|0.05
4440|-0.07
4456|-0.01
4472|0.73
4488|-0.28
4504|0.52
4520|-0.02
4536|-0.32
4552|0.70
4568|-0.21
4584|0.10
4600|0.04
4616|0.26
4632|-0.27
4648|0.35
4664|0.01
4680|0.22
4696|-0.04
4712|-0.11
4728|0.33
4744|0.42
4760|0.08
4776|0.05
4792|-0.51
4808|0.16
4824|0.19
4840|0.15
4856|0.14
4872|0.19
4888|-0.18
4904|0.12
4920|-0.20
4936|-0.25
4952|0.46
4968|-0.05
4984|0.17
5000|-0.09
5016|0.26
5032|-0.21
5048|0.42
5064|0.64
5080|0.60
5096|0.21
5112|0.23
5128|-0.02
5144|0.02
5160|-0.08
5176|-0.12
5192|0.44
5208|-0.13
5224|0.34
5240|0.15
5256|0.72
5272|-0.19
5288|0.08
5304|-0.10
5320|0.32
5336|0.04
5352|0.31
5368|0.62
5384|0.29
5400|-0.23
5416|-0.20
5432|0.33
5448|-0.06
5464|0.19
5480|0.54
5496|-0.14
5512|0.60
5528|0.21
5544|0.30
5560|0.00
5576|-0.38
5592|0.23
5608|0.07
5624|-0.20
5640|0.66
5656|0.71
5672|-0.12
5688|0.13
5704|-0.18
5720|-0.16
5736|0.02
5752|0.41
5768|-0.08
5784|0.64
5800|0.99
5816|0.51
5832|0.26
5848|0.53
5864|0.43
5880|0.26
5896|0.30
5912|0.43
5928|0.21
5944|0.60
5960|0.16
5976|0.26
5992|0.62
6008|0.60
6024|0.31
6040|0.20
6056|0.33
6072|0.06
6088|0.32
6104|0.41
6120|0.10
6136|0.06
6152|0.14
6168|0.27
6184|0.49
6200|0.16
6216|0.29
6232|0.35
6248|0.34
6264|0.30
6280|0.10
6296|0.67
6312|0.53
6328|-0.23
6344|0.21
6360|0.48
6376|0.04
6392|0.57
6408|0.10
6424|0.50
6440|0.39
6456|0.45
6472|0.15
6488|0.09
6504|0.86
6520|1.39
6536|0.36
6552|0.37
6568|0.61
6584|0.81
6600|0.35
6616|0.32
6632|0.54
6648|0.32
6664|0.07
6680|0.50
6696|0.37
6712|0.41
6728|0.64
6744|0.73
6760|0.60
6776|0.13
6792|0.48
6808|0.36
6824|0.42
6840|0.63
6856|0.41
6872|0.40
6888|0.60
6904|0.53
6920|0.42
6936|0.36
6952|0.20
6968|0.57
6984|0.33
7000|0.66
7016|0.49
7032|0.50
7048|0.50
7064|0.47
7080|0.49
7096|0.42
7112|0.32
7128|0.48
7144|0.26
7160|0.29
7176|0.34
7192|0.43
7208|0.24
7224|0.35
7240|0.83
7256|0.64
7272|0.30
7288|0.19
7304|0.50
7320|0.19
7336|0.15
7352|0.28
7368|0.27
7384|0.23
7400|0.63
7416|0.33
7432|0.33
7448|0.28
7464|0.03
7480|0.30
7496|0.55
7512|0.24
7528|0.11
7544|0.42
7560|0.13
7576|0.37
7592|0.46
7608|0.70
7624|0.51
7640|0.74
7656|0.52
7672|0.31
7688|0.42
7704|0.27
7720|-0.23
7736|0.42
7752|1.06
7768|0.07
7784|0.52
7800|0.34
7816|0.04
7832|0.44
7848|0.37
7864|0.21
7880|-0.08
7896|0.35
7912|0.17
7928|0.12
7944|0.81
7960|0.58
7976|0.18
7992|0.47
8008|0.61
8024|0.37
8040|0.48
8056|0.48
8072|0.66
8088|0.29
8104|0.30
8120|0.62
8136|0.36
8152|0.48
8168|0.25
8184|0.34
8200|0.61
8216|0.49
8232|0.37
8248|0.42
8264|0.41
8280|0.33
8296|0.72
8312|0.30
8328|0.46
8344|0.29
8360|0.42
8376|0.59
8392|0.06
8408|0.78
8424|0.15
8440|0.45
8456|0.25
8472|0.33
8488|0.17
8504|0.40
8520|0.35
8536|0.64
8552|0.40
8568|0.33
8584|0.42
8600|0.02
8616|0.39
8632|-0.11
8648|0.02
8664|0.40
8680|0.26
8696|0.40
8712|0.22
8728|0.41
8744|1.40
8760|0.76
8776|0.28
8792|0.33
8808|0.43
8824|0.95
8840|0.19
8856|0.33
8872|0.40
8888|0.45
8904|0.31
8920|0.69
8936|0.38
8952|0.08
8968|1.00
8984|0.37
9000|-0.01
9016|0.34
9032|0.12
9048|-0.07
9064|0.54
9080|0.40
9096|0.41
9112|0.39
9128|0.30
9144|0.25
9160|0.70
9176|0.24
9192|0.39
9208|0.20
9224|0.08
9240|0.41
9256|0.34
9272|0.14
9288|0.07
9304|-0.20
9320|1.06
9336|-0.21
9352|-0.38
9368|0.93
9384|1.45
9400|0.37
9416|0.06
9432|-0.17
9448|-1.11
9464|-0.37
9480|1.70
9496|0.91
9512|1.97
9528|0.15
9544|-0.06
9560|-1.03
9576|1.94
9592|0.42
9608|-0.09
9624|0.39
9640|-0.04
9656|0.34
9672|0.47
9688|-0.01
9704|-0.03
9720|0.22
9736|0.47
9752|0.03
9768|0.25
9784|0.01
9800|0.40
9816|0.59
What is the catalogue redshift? 0.747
